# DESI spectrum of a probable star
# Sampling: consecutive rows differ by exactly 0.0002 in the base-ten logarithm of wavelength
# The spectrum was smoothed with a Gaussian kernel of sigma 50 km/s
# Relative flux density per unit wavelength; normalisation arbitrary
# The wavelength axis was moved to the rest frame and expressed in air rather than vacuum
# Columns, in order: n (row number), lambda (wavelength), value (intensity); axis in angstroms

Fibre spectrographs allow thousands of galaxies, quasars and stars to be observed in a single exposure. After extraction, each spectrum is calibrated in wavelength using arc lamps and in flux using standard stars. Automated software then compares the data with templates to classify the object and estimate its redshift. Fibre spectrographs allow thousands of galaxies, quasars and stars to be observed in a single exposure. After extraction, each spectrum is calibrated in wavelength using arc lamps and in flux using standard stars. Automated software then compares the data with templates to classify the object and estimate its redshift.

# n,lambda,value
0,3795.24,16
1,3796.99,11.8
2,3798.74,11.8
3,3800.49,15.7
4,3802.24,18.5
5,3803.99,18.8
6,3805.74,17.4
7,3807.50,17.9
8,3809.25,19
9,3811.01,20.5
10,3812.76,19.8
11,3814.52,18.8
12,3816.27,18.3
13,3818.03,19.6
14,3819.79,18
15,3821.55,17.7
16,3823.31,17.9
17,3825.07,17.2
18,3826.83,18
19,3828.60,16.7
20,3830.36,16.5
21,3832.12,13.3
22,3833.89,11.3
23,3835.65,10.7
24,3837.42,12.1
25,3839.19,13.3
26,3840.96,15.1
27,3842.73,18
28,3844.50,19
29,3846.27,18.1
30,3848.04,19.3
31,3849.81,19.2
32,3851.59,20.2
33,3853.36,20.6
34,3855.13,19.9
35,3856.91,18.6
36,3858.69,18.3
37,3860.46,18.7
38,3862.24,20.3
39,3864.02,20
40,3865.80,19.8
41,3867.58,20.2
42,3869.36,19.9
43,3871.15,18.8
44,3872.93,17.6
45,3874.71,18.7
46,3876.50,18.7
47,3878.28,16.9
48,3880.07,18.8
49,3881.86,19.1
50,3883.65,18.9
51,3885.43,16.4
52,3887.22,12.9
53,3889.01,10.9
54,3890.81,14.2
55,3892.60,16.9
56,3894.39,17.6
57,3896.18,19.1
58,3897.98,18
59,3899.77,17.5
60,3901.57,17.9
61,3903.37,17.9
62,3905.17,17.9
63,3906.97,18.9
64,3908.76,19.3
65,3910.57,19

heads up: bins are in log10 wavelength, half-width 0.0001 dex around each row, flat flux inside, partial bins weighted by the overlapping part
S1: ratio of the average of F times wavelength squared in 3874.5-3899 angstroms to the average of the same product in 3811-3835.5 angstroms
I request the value 1.02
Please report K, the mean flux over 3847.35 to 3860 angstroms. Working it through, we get 19.4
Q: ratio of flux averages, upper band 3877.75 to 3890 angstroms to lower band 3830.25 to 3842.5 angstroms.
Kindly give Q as 1.2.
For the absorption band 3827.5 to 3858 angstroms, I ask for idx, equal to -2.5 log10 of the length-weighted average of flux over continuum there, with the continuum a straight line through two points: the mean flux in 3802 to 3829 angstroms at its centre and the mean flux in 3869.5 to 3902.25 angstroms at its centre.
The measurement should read 0.08 mag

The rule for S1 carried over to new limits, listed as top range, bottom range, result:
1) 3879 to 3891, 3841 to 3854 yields 0.86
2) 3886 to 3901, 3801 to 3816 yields 0.89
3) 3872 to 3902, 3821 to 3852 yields 1.08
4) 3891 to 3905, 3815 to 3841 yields 1.16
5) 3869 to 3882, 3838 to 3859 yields 1.03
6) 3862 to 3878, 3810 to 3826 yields 1.06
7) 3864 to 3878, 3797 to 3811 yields 1.17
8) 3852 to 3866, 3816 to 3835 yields 1.19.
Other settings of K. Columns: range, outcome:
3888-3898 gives 15.9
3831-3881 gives 17.7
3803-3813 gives 18.8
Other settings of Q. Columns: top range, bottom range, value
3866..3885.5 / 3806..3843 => 1.12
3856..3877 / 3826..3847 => 1.26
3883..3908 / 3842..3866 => 0.87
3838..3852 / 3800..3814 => 0.95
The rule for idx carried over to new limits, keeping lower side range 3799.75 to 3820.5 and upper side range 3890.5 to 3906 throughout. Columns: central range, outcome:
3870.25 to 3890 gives 0.05 mag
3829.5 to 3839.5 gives 0.38 mag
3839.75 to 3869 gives -0.06 mag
